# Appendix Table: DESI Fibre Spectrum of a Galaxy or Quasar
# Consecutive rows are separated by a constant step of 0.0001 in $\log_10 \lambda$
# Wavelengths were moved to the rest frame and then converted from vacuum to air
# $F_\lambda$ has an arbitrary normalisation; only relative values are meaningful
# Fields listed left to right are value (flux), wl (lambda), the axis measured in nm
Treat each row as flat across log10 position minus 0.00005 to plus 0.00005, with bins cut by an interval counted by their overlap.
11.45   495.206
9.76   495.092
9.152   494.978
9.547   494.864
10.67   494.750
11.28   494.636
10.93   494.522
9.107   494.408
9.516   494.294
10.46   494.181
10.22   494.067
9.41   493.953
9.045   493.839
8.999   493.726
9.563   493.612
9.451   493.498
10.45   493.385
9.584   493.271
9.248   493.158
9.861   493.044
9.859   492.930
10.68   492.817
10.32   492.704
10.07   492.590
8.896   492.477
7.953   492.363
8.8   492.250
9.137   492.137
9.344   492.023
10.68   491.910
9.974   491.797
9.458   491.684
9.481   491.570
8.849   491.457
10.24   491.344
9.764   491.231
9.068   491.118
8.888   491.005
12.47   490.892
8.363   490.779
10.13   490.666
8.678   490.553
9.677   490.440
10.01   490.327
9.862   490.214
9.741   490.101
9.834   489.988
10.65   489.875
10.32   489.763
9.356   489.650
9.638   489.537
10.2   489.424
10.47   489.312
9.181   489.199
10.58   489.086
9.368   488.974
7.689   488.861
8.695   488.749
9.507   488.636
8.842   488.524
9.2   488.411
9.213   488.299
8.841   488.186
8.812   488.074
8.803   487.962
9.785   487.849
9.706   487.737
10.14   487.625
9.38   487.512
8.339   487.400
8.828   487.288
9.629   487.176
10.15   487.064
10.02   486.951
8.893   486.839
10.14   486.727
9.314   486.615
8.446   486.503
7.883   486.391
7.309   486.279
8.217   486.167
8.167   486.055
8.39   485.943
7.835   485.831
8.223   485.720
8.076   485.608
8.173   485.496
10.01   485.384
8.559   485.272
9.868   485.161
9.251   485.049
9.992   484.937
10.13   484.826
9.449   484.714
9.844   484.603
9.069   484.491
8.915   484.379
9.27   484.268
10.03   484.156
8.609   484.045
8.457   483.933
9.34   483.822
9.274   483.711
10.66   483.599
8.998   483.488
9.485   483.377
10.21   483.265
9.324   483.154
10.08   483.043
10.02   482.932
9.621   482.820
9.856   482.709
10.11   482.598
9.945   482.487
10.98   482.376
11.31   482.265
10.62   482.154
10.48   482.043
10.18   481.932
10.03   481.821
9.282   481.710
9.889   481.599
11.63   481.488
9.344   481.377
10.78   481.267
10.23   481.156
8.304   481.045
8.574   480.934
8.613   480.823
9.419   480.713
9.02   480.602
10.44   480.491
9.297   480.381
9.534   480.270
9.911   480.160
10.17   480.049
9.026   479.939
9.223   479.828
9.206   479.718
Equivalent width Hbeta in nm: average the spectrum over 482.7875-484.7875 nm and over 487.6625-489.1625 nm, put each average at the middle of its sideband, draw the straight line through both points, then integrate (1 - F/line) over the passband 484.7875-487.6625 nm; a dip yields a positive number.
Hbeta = 0.11 nm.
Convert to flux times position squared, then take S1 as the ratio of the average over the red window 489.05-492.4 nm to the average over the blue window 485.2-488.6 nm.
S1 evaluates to 1.1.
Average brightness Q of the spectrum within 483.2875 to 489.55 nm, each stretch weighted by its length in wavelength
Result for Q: 9.17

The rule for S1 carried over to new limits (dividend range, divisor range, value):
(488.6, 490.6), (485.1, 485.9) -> 1.13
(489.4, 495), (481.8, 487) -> 1.07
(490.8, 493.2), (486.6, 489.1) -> 1.06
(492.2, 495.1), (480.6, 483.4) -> 1.03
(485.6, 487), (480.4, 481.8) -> 0.91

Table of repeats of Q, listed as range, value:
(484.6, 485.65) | 9.33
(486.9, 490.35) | 9.5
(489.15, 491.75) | 9.75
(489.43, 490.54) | 9.86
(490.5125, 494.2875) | 9.62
